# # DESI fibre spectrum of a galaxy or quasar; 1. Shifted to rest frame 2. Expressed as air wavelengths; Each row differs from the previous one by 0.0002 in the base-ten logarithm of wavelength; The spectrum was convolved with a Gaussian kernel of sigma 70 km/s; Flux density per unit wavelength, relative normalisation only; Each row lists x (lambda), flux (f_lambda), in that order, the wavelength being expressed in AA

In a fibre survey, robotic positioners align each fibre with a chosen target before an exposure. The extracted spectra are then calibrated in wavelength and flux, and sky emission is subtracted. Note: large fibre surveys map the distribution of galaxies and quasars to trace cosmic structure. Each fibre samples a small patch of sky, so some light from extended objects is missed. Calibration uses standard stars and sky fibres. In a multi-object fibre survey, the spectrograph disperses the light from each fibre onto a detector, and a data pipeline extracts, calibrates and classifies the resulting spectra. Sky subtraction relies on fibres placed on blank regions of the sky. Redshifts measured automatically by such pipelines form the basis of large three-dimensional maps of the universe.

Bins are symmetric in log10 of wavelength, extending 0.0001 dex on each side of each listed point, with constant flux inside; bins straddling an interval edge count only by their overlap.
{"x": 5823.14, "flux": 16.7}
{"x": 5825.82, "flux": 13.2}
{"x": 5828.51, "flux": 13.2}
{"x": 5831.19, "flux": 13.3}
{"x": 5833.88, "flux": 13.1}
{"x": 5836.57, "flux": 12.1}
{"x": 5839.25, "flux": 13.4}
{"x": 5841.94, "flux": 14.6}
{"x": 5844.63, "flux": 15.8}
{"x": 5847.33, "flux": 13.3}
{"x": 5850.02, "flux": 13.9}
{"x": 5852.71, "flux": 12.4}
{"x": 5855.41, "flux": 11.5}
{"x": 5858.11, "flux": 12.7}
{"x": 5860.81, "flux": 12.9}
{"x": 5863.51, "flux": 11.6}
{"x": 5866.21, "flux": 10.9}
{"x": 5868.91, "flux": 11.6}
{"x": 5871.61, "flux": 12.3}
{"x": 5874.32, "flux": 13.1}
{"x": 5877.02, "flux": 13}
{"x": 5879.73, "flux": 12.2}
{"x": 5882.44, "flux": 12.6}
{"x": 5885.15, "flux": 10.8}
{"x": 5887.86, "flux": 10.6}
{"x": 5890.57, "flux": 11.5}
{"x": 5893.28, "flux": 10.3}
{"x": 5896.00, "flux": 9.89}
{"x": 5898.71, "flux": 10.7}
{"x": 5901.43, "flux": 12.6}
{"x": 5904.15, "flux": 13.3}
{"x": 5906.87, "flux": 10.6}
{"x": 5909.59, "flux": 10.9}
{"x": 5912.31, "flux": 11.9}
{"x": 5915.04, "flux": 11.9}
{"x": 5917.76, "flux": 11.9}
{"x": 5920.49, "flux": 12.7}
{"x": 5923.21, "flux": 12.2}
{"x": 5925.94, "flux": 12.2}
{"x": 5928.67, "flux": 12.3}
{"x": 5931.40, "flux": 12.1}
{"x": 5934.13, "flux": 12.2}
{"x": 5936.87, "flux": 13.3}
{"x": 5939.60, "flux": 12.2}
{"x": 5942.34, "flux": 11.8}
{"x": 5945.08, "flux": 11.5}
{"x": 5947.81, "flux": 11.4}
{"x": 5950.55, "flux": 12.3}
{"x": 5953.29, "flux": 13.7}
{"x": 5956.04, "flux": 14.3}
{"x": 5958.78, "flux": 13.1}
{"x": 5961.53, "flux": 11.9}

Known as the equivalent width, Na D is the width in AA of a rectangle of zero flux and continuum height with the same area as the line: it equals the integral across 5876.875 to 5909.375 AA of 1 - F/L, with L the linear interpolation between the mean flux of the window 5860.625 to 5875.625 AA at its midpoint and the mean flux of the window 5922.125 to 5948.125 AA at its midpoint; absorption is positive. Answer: 1.68 AA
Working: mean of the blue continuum 12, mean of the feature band 11.4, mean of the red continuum 12.1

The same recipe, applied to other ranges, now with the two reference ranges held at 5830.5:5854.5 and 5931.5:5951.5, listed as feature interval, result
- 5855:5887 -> 2.47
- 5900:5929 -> 1.04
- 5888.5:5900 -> 1.96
